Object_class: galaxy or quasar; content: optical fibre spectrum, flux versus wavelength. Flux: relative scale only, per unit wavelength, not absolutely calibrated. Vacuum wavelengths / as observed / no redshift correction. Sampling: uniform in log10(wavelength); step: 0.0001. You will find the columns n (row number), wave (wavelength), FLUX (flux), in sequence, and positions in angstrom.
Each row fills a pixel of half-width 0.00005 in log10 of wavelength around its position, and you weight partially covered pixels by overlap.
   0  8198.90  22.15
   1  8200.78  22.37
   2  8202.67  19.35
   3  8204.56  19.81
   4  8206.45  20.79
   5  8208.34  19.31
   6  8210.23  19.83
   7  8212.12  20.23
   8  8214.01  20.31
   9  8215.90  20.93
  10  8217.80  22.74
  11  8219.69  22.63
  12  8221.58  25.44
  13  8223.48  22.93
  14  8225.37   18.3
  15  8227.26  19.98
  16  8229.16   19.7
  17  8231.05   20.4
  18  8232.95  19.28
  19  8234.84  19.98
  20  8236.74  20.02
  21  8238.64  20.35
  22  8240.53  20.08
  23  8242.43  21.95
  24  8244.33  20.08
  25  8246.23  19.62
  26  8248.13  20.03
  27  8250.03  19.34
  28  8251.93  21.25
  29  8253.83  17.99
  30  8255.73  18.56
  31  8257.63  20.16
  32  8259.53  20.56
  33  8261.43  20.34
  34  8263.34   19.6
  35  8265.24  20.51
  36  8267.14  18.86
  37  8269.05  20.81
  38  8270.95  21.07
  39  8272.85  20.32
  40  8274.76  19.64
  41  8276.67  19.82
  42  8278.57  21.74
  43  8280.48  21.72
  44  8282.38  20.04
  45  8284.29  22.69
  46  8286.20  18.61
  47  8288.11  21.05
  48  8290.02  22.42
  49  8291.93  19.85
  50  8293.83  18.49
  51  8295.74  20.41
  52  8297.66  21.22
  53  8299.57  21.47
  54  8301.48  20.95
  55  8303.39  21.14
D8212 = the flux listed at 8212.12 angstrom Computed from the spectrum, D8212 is 20.23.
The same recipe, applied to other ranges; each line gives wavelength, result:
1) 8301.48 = 20.95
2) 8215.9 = 20.93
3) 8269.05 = 20.81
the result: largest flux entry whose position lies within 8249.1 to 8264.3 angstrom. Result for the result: 21.25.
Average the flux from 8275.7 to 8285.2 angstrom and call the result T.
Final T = 21.2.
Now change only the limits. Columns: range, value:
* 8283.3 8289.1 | 20.8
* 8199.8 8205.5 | 20.5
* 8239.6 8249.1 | 20.3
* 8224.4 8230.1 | 19.4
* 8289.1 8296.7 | 20.3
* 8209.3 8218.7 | 20.8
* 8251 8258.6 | 19.5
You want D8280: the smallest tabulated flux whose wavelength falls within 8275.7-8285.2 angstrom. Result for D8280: 19.82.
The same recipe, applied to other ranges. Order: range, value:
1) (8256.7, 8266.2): 19.6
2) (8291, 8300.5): 18.49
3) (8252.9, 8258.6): 17.99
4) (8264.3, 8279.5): 18.86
